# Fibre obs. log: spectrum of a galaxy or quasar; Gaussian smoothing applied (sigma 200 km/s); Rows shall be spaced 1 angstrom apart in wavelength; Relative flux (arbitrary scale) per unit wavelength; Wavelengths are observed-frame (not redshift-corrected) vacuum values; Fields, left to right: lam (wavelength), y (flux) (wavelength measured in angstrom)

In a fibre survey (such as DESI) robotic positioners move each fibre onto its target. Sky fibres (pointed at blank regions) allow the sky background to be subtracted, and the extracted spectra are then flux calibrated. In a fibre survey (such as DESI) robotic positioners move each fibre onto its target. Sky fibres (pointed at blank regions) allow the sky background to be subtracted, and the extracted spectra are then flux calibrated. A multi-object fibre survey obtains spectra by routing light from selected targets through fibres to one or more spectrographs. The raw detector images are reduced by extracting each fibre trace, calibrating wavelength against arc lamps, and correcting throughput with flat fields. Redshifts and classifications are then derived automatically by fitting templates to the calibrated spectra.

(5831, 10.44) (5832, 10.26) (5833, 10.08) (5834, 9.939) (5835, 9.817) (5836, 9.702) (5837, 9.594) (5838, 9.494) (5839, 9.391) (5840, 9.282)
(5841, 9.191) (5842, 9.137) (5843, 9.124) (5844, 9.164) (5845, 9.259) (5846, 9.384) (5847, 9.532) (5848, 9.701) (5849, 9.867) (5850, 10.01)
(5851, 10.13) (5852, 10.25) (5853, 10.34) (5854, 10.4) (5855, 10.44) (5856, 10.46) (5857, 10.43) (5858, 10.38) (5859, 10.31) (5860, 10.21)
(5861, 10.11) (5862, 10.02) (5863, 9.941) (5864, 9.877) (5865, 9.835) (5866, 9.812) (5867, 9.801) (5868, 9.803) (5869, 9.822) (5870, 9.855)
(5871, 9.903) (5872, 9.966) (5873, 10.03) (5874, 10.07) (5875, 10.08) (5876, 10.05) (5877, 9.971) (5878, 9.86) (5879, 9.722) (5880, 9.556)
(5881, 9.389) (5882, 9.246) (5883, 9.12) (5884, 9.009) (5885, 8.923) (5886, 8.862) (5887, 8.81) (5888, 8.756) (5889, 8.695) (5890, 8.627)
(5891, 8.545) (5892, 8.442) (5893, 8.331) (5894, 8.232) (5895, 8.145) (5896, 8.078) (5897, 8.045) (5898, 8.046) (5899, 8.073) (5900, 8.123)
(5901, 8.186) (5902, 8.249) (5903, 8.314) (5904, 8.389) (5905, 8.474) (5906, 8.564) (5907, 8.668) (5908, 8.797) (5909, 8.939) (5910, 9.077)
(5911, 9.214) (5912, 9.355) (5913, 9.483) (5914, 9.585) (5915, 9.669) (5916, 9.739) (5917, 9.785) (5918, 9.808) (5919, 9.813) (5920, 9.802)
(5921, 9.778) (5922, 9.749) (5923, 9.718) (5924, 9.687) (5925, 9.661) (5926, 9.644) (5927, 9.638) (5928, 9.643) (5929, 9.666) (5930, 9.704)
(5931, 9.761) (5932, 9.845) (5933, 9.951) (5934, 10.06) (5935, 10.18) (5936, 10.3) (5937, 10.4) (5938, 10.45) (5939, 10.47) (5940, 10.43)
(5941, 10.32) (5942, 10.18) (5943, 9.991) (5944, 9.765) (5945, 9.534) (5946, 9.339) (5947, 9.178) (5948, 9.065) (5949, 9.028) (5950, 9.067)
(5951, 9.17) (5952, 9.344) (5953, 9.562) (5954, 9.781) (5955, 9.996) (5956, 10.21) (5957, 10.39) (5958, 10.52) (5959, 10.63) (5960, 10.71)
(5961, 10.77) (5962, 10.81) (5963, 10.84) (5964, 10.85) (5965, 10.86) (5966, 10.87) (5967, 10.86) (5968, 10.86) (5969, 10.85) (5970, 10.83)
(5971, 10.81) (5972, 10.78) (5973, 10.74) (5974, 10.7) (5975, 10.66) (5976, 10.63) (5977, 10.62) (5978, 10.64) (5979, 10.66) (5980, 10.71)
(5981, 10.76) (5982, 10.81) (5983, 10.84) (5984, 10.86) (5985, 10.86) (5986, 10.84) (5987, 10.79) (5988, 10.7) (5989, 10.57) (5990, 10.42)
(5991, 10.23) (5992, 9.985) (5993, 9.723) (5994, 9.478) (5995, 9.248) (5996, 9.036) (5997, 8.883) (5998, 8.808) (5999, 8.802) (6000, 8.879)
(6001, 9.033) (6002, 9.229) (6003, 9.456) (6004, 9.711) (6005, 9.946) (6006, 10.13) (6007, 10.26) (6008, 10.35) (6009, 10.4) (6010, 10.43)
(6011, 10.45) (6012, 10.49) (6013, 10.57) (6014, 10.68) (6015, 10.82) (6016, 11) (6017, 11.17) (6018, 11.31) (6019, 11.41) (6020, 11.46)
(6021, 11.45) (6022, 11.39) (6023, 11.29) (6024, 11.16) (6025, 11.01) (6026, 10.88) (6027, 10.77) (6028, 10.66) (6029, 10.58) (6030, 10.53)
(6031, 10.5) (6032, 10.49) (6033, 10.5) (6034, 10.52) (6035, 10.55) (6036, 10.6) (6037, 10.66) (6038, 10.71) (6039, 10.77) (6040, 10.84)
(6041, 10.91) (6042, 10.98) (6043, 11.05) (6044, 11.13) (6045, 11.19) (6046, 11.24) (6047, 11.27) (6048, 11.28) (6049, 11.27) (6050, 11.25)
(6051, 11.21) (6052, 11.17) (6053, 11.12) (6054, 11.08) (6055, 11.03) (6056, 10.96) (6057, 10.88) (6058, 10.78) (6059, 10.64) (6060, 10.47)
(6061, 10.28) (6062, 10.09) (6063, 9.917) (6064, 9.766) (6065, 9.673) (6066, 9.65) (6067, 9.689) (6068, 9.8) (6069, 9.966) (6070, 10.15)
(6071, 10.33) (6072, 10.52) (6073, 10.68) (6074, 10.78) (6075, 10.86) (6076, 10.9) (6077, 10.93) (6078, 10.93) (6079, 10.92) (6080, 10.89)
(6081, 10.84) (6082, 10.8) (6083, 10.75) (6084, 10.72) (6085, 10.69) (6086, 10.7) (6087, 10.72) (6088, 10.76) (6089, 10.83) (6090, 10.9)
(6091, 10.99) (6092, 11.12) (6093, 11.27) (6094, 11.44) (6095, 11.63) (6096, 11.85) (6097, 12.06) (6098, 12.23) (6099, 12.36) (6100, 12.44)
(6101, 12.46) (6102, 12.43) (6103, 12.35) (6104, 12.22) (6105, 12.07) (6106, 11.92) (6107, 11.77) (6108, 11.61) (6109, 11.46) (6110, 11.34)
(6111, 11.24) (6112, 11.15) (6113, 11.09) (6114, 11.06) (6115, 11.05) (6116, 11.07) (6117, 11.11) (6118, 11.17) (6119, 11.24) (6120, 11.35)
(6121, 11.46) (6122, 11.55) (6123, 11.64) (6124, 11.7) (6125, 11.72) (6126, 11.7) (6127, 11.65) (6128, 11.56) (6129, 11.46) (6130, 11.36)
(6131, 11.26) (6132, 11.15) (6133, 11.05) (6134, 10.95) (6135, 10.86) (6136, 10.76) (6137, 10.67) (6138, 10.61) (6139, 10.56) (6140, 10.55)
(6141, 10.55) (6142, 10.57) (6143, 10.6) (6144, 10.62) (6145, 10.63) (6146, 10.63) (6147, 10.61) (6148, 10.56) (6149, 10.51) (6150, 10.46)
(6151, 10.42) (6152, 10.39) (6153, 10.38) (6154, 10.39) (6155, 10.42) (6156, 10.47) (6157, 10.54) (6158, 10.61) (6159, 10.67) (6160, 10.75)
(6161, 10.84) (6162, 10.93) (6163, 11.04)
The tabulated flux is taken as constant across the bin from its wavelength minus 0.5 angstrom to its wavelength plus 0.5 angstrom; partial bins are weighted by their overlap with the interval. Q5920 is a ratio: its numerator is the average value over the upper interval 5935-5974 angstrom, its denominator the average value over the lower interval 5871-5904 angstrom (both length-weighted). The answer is 1.15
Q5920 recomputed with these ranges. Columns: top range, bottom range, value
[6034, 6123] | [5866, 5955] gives 1.18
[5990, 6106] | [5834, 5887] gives 1.10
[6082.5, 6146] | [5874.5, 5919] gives 1.26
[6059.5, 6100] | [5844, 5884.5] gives 1.09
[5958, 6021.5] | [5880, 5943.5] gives 1.13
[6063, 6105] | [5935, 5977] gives 1.07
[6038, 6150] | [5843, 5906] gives 1.18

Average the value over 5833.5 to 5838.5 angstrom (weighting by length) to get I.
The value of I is 9.71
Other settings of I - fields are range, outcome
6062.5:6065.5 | 9.79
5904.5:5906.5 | 8.52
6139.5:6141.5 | 10.6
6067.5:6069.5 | 9.88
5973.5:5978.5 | 10.7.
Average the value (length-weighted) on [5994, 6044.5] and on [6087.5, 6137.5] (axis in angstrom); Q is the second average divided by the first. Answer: 1.1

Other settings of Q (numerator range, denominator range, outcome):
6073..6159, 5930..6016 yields 1.09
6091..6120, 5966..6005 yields 1.14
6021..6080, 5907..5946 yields 1.10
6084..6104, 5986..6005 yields 1.20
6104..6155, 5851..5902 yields 1.18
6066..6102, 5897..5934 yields 1.19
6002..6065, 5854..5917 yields 1.16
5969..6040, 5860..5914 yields 1.14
